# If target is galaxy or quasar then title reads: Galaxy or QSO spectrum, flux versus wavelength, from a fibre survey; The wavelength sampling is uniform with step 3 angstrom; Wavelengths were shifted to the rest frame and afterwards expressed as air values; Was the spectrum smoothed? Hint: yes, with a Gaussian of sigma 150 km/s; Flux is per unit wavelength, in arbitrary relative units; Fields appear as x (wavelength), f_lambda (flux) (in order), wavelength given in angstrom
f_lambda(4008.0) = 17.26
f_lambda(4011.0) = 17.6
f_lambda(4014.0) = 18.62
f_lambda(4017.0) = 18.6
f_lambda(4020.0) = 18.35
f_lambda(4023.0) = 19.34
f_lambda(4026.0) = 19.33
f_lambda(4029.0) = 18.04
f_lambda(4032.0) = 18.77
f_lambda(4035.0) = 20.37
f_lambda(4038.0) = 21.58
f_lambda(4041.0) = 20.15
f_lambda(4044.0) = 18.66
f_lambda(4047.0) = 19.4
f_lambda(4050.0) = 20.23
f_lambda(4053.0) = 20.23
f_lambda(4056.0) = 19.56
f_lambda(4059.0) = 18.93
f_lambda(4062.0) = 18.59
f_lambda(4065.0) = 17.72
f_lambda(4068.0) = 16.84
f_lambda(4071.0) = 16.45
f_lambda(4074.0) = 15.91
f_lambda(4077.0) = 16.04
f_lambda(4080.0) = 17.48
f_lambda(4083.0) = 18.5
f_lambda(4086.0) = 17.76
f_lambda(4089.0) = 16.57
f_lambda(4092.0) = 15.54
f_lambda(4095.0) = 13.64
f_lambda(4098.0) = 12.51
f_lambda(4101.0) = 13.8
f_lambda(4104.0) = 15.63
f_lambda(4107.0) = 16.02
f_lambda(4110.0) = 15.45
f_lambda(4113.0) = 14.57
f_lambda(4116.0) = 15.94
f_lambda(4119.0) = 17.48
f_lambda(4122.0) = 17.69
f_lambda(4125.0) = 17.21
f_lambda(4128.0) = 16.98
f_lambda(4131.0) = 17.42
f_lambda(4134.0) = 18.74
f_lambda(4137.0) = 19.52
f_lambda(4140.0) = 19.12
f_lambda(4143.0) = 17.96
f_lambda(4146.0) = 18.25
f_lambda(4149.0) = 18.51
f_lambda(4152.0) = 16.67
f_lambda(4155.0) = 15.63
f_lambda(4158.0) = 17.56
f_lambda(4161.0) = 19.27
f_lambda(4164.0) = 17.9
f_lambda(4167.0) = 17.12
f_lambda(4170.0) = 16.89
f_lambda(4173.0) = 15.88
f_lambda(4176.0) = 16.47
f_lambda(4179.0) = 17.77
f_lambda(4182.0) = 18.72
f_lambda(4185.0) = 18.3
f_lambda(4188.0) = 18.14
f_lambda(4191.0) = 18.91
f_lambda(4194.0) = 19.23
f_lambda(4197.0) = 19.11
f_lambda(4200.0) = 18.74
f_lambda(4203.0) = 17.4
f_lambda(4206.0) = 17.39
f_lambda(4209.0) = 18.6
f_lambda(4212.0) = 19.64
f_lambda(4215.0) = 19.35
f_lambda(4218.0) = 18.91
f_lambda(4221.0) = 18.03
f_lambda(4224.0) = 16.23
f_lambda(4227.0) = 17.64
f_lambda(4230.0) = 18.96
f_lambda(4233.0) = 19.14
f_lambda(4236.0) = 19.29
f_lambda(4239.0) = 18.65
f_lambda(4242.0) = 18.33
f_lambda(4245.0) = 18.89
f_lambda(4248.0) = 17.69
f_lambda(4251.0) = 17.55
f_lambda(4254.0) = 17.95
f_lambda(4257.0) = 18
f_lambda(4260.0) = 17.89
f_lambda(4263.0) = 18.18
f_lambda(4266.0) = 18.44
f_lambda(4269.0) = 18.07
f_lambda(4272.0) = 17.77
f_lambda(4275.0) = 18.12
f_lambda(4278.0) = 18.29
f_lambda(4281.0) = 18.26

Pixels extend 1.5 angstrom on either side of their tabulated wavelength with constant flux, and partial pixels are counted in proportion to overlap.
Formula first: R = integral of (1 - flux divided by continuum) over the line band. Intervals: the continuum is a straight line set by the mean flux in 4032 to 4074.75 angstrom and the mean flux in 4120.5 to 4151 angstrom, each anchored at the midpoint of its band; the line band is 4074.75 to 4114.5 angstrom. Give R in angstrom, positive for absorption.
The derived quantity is 6.2 angstrom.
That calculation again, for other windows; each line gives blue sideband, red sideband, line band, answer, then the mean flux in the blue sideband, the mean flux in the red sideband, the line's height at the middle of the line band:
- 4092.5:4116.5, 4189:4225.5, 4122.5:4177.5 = -4.4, 14.7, 18.5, 16.4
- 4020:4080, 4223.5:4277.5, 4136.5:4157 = 0.7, 18.7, 18.2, 18.5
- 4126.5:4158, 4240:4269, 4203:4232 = -0.4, 17.9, 18.1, 18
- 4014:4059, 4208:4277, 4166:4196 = 1.4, 19.4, 18.3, 18.6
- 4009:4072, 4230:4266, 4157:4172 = 0.7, 18.9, 18.4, 18.6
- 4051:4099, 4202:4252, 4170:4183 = 0.6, 17.1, 18.4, 17.9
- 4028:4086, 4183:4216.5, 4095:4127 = 5.2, 18.6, 18.6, 18.6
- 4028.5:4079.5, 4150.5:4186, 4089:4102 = 2.9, 18.7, 17.3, 18.2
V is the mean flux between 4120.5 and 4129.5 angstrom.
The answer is 17.3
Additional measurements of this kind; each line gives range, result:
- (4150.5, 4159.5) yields 16.6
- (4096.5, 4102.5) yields 13.2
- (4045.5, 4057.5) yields 19.9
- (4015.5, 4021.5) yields 18.5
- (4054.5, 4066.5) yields 18.7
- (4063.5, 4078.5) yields 16.6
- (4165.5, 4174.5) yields 16.6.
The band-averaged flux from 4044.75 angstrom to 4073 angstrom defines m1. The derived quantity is 18.6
